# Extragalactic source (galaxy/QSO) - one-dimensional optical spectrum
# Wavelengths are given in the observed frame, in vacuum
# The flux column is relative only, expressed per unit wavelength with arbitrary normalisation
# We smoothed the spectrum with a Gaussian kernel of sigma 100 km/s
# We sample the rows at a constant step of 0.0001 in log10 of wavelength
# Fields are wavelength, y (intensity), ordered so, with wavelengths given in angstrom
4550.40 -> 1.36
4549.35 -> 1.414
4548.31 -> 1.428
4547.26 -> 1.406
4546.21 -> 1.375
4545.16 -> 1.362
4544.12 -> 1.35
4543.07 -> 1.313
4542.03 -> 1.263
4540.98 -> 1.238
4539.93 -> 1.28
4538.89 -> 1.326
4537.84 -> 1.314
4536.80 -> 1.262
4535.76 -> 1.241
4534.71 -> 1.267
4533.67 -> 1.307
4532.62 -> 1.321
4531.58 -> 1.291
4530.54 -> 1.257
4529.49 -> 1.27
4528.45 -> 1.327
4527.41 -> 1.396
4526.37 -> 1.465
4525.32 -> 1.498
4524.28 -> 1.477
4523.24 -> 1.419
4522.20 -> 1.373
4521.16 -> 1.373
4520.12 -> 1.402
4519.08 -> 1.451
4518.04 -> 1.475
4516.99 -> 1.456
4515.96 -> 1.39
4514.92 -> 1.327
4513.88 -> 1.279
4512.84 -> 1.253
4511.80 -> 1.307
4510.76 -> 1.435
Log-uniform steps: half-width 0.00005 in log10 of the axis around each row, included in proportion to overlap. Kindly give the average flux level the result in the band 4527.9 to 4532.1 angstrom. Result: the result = 1.29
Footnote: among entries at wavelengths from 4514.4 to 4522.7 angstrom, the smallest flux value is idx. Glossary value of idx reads 1.327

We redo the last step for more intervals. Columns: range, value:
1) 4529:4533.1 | 1.257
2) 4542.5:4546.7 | 1.313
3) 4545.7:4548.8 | 1.375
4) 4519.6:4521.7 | 1.373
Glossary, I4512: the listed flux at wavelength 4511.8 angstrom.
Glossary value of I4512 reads 1.307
